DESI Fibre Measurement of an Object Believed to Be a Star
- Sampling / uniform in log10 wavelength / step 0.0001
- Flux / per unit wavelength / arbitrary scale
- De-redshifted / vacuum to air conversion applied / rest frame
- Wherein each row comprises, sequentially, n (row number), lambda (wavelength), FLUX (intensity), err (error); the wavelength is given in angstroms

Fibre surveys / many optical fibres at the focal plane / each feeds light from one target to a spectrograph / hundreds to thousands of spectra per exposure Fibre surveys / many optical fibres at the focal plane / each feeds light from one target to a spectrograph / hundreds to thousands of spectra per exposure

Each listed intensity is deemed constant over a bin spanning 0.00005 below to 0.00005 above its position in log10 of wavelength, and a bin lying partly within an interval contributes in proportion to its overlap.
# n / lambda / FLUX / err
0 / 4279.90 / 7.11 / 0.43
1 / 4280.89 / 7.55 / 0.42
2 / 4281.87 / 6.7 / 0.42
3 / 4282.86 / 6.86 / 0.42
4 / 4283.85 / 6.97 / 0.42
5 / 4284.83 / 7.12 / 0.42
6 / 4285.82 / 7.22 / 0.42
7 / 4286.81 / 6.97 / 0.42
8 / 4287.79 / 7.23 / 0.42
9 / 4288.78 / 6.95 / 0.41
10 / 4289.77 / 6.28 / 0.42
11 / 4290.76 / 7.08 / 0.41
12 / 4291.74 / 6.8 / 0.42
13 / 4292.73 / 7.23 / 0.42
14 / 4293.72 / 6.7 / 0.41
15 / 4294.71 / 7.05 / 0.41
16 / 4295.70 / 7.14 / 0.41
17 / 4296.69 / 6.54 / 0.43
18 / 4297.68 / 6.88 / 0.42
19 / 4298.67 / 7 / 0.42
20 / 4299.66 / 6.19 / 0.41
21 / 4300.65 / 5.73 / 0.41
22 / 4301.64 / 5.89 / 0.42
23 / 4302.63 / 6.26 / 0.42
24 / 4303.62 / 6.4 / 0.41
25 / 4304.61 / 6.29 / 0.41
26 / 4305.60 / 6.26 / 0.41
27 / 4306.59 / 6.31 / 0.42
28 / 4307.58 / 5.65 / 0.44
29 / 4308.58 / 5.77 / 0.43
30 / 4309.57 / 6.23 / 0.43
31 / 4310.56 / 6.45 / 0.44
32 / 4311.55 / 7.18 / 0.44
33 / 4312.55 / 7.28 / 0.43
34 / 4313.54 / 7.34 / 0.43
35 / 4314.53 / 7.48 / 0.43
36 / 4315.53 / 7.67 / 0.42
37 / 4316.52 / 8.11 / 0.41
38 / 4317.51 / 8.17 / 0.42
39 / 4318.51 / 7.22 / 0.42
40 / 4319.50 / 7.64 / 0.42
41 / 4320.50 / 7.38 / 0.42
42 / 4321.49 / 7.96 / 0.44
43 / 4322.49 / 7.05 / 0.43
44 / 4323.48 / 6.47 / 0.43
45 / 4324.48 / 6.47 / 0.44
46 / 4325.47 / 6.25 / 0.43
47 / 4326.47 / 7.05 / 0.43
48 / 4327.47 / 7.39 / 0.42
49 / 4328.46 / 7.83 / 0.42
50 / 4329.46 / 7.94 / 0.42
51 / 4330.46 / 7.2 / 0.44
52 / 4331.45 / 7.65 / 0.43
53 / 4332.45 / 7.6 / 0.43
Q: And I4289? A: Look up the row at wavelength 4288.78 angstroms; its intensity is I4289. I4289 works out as 6.95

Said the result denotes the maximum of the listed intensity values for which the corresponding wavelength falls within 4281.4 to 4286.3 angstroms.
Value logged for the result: 7.22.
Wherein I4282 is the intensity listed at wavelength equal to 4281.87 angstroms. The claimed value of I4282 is 6.7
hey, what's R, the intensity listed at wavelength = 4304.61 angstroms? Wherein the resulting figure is 6.29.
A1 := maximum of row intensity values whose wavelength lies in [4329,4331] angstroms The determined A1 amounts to 7.94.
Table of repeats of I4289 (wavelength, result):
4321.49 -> 7.96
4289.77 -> 6.28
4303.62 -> 6.4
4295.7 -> 7.14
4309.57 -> 6.23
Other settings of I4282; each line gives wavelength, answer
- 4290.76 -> 7.08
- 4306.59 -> 6.31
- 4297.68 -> 6.88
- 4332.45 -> 7.6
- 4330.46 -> 7.2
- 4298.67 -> 7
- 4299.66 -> 6.19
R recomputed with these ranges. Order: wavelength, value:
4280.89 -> 7.55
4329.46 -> 7.94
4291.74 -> 6.8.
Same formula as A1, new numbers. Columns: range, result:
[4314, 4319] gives 8.17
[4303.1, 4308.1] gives 6.4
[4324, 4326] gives 6.47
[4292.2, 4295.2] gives 7.23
